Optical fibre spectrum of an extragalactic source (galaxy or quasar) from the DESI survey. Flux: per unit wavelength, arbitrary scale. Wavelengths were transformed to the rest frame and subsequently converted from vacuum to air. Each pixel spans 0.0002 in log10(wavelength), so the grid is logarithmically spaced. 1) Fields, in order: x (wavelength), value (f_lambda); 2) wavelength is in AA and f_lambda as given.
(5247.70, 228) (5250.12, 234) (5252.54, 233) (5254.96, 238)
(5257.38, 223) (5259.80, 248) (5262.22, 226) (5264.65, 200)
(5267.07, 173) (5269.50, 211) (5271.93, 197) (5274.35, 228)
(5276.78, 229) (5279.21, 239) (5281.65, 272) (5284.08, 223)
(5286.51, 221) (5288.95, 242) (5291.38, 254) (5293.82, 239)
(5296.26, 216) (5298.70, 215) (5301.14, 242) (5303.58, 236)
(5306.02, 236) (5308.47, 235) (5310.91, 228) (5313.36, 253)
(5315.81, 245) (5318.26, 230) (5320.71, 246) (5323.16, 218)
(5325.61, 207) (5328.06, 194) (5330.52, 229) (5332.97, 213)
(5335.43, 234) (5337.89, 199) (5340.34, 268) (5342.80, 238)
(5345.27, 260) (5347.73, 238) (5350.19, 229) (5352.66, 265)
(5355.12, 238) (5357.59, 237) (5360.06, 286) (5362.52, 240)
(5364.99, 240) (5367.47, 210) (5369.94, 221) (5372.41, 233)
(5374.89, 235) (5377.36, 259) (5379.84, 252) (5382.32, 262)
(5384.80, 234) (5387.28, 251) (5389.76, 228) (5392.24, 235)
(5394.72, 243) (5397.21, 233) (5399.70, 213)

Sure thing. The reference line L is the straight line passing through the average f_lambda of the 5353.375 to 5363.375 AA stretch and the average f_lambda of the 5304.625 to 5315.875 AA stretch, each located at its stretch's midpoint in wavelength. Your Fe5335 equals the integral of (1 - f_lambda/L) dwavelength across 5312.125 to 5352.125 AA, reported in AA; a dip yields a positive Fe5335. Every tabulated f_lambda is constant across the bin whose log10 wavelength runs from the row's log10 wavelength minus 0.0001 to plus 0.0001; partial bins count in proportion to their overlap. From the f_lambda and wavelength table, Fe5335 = 2.1 AA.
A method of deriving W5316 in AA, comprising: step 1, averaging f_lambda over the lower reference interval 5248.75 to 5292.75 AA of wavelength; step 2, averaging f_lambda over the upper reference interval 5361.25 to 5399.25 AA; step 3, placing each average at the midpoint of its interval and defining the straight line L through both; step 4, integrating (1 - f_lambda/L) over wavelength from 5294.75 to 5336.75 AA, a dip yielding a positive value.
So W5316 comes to 0.7 AA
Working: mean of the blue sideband 227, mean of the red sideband 238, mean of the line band 228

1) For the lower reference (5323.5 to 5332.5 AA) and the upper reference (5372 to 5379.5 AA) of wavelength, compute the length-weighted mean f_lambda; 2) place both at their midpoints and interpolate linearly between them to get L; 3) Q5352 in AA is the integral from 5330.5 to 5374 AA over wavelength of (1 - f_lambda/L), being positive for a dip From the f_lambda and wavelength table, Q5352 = -1.9 AA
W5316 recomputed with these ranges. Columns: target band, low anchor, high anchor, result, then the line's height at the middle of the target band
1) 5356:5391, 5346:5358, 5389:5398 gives -0.5 AA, 239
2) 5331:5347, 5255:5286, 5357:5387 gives 0.1 AA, 236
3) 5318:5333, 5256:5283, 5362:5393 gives 0.7 AA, 231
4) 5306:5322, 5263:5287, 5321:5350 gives -1.0 AA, 225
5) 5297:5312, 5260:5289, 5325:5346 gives -0.5 AA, 224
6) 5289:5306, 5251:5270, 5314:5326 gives -0.5 AA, 227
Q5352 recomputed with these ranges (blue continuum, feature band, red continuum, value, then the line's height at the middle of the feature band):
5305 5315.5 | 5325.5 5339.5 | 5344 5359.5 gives 1.6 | 243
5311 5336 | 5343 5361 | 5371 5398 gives -1.2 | 234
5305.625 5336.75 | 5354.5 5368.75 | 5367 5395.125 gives -0.4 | 236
